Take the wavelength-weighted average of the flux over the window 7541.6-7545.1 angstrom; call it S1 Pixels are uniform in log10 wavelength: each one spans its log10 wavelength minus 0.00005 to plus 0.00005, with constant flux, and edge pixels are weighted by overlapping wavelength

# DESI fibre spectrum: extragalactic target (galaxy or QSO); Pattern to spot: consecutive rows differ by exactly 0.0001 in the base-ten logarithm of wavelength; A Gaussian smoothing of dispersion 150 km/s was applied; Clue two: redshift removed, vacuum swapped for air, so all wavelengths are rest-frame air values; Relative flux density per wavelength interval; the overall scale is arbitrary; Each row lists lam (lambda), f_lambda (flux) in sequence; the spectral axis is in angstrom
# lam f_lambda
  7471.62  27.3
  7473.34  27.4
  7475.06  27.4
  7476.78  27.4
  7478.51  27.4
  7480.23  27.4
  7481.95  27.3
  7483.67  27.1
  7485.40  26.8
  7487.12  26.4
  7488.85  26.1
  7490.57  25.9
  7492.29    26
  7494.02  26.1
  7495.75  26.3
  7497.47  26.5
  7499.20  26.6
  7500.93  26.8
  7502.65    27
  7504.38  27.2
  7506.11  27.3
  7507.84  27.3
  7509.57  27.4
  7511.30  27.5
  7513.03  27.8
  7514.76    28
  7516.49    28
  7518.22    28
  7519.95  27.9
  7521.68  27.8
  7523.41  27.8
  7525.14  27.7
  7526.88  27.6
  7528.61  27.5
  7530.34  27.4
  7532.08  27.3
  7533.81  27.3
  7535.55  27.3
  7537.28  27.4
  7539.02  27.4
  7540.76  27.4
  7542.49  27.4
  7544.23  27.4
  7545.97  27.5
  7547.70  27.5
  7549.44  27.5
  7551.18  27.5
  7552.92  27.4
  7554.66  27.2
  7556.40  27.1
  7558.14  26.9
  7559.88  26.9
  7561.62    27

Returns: 27.4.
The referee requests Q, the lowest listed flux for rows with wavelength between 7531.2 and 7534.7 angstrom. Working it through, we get 27.3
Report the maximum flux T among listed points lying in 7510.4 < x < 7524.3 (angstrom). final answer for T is 28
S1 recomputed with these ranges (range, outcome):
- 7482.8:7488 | 26.7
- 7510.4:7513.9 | 27.6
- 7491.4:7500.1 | 26.3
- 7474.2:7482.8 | 27.4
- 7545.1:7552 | 27.5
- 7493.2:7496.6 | 26.2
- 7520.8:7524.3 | 27.9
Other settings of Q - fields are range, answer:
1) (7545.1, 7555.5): 27.2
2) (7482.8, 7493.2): 25.9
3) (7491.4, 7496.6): 26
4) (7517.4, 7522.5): 27.8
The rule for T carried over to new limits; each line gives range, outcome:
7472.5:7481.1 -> 27.4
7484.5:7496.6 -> 26.8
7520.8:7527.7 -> 27.8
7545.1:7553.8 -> 27.5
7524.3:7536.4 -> 27.7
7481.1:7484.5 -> 27.3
